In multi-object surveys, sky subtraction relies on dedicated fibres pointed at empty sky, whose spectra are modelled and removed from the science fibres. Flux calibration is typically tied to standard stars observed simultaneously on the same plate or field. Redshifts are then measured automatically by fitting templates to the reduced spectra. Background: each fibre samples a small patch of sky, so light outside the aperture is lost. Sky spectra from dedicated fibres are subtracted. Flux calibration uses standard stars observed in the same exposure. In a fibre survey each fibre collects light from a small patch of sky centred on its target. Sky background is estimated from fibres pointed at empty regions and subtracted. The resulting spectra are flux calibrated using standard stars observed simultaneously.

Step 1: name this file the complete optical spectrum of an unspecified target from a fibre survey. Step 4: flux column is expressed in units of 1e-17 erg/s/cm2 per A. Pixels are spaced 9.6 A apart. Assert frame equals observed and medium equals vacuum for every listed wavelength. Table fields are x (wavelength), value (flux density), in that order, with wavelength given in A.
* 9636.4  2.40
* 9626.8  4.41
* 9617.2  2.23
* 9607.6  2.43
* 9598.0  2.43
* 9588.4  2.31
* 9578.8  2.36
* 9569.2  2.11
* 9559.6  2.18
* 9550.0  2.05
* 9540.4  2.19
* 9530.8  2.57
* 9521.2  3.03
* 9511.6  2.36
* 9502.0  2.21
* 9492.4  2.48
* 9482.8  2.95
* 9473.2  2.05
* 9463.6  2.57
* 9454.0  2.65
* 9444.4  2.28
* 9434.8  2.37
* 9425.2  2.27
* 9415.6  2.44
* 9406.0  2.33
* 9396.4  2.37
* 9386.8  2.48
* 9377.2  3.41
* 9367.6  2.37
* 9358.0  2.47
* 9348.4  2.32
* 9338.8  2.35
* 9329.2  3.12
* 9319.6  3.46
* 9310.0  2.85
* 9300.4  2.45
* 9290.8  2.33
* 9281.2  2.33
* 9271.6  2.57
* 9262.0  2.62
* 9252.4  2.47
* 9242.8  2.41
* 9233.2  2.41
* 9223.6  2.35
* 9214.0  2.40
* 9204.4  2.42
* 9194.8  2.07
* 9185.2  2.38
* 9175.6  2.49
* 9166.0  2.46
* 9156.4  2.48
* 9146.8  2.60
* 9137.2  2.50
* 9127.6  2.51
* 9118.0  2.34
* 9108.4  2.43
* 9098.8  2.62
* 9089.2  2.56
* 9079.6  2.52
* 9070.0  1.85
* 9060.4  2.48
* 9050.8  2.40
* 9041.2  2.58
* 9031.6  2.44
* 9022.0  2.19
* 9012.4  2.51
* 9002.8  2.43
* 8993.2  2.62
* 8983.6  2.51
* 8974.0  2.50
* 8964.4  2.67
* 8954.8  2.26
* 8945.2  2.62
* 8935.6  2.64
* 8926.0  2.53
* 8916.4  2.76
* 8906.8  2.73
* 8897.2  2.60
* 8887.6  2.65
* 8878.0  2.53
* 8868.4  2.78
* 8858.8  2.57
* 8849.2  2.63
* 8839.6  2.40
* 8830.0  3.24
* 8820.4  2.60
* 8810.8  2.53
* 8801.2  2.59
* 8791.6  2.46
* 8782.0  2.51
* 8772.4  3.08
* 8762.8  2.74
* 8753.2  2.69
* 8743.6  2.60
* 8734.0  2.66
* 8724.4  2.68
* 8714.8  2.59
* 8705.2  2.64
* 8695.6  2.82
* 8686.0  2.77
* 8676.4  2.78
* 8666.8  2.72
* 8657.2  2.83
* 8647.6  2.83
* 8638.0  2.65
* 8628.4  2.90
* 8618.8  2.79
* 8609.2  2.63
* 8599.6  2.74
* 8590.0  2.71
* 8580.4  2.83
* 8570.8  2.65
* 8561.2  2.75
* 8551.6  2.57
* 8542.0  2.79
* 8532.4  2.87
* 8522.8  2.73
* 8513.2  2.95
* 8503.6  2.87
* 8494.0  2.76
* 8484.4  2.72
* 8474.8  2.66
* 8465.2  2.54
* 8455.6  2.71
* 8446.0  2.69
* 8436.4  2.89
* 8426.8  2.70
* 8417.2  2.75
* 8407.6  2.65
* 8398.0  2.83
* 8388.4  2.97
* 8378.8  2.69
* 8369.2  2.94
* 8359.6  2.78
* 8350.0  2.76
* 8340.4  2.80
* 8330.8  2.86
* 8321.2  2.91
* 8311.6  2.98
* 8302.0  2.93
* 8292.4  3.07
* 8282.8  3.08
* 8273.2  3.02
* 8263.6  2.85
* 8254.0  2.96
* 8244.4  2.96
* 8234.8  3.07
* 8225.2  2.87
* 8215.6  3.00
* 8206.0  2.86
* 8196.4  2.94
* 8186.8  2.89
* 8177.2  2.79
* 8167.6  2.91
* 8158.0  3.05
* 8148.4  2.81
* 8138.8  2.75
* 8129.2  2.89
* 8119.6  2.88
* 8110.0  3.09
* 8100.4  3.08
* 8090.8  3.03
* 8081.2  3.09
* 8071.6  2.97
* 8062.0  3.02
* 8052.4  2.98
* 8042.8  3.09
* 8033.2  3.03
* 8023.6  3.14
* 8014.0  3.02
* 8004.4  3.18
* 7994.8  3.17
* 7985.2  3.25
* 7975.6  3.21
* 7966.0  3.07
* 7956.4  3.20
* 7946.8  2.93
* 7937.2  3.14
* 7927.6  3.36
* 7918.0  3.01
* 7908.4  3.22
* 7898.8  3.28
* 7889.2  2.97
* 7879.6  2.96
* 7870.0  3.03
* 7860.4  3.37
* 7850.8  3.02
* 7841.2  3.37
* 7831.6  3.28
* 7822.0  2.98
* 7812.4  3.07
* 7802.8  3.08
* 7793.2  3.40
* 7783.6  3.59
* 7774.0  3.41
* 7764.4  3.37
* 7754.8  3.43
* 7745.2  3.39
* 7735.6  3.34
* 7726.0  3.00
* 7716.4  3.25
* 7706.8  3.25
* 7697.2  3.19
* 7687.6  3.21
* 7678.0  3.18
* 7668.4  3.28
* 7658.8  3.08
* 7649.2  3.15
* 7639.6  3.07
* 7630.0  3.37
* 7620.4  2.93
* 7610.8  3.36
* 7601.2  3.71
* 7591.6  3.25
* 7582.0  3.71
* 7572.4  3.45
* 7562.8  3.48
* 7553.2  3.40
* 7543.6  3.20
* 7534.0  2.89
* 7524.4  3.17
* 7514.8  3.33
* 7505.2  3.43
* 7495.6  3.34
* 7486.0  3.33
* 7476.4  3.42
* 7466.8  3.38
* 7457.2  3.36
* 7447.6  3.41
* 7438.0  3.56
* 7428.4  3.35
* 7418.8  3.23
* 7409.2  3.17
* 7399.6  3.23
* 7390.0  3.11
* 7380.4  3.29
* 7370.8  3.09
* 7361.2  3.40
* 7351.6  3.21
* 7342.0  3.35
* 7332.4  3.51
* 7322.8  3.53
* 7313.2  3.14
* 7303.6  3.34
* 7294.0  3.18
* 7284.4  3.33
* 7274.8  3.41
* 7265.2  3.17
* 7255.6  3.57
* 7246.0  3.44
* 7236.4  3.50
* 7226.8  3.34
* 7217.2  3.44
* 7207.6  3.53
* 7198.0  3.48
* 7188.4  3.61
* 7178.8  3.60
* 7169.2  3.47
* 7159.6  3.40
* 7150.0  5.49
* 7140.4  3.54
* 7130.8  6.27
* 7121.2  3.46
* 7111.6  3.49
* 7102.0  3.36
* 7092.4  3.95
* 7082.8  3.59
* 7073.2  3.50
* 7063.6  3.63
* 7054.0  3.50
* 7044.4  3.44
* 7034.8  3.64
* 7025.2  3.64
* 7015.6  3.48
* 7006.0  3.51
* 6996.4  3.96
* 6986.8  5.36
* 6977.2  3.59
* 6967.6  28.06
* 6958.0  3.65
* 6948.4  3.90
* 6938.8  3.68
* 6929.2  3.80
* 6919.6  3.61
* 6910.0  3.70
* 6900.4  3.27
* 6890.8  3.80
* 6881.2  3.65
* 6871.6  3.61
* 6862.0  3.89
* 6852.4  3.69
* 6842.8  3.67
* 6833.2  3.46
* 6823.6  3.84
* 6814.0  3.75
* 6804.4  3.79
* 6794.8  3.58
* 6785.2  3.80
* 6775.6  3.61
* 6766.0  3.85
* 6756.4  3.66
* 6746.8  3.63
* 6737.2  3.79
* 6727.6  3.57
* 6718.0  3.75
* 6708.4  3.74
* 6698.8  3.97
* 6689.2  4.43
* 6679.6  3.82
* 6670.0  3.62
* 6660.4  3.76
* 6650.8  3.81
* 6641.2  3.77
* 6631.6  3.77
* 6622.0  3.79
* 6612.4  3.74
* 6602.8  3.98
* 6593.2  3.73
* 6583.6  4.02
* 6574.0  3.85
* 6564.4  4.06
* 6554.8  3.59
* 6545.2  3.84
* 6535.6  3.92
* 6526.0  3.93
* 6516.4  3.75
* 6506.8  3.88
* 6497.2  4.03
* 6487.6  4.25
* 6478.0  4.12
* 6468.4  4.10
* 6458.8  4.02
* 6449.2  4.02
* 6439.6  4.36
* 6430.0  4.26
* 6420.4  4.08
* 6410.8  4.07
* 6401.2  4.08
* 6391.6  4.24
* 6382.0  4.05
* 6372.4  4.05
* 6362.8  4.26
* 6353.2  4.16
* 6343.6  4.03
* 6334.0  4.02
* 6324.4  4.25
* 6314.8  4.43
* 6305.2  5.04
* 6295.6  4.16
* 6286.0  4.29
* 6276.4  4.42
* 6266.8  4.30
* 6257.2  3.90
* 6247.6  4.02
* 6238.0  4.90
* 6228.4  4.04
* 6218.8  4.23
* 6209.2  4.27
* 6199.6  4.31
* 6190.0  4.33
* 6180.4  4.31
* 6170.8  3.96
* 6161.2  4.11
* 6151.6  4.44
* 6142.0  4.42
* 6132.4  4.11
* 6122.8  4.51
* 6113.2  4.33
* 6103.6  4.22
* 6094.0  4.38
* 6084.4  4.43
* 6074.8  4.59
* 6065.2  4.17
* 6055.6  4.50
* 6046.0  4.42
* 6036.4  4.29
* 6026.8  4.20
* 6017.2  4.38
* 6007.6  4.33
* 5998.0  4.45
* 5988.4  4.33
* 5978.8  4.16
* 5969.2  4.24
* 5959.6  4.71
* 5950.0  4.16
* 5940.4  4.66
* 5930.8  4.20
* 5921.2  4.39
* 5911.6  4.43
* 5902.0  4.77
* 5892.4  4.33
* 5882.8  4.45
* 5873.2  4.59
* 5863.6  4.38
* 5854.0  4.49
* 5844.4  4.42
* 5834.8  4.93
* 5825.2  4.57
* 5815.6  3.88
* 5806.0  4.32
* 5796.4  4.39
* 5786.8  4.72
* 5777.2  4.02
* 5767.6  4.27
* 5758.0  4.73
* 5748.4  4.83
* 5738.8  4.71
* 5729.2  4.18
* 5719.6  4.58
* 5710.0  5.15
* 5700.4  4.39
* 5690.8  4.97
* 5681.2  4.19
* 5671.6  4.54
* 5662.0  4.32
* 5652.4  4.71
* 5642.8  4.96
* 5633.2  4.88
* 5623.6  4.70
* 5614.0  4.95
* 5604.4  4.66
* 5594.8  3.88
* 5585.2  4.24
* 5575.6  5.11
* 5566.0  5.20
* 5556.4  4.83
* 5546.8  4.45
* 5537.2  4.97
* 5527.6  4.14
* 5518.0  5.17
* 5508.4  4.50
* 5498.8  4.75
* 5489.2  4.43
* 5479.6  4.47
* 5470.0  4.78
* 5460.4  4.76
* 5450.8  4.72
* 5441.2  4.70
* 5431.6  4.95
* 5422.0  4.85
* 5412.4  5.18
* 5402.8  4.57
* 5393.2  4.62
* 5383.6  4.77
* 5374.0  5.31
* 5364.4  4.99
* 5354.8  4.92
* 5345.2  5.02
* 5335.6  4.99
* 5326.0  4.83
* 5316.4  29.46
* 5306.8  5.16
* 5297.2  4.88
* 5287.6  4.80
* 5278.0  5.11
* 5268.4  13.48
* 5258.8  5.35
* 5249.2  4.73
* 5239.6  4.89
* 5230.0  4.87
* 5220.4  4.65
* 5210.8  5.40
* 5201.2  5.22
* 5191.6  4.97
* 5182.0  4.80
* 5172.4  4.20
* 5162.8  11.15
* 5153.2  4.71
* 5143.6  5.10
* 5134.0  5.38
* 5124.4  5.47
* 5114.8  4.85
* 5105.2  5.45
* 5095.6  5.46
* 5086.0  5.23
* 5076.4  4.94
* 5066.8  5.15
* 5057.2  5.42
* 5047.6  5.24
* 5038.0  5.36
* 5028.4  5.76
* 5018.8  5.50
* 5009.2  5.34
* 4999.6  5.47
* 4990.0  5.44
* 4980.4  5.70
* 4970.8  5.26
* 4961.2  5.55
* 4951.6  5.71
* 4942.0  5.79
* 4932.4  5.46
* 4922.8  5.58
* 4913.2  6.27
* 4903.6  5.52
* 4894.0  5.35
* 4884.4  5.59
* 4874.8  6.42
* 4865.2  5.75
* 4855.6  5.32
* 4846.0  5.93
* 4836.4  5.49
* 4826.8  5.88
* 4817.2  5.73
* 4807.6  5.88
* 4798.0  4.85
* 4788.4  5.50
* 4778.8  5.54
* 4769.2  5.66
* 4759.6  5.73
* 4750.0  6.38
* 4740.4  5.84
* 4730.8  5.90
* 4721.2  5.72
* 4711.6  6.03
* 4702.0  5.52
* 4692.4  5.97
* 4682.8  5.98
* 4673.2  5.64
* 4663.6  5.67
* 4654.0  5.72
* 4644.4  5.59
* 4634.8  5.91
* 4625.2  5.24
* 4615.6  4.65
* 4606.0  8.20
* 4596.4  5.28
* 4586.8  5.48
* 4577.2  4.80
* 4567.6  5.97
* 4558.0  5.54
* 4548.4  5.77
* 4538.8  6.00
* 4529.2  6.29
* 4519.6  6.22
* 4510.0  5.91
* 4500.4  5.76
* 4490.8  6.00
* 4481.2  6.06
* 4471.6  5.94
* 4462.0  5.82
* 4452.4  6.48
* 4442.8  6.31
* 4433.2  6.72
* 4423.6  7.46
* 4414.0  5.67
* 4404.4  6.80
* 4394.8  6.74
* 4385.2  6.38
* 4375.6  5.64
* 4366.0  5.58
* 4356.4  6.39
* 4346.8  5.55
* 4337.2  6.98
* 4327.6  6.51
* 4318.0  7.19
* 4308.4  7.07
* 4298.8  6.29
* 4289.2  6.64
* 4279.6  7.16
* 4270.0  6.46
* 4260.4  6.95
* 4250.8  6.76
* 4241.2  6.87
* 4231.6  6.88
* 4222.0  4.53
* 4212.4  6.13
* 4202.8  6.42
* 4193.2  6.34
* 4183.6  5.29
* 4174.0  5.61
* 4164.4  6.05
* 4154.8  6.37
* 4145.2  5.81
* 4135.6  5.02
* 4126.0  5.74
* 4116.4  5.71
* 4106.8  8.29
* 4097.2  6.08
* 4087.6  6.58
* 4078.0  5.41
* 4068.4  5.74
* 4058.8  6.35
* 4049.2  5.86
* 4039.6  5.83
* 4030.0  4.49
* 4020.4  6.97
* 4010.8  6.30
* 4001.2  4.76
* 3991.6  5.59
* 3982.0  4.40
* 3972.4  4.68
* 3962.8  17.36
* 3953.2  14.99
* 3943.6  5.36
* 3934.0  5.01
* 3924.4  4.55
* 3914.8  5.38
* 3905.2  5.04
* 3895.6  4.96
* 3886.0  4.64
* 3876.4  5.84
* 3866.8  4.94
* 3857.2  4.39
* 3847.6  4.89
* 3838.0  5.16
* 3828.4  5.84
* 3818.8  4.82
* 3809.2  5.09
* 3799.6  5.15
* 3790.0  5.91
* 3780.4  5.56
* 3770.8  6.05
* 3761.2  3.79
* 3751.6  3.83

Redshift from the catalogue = 0.062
